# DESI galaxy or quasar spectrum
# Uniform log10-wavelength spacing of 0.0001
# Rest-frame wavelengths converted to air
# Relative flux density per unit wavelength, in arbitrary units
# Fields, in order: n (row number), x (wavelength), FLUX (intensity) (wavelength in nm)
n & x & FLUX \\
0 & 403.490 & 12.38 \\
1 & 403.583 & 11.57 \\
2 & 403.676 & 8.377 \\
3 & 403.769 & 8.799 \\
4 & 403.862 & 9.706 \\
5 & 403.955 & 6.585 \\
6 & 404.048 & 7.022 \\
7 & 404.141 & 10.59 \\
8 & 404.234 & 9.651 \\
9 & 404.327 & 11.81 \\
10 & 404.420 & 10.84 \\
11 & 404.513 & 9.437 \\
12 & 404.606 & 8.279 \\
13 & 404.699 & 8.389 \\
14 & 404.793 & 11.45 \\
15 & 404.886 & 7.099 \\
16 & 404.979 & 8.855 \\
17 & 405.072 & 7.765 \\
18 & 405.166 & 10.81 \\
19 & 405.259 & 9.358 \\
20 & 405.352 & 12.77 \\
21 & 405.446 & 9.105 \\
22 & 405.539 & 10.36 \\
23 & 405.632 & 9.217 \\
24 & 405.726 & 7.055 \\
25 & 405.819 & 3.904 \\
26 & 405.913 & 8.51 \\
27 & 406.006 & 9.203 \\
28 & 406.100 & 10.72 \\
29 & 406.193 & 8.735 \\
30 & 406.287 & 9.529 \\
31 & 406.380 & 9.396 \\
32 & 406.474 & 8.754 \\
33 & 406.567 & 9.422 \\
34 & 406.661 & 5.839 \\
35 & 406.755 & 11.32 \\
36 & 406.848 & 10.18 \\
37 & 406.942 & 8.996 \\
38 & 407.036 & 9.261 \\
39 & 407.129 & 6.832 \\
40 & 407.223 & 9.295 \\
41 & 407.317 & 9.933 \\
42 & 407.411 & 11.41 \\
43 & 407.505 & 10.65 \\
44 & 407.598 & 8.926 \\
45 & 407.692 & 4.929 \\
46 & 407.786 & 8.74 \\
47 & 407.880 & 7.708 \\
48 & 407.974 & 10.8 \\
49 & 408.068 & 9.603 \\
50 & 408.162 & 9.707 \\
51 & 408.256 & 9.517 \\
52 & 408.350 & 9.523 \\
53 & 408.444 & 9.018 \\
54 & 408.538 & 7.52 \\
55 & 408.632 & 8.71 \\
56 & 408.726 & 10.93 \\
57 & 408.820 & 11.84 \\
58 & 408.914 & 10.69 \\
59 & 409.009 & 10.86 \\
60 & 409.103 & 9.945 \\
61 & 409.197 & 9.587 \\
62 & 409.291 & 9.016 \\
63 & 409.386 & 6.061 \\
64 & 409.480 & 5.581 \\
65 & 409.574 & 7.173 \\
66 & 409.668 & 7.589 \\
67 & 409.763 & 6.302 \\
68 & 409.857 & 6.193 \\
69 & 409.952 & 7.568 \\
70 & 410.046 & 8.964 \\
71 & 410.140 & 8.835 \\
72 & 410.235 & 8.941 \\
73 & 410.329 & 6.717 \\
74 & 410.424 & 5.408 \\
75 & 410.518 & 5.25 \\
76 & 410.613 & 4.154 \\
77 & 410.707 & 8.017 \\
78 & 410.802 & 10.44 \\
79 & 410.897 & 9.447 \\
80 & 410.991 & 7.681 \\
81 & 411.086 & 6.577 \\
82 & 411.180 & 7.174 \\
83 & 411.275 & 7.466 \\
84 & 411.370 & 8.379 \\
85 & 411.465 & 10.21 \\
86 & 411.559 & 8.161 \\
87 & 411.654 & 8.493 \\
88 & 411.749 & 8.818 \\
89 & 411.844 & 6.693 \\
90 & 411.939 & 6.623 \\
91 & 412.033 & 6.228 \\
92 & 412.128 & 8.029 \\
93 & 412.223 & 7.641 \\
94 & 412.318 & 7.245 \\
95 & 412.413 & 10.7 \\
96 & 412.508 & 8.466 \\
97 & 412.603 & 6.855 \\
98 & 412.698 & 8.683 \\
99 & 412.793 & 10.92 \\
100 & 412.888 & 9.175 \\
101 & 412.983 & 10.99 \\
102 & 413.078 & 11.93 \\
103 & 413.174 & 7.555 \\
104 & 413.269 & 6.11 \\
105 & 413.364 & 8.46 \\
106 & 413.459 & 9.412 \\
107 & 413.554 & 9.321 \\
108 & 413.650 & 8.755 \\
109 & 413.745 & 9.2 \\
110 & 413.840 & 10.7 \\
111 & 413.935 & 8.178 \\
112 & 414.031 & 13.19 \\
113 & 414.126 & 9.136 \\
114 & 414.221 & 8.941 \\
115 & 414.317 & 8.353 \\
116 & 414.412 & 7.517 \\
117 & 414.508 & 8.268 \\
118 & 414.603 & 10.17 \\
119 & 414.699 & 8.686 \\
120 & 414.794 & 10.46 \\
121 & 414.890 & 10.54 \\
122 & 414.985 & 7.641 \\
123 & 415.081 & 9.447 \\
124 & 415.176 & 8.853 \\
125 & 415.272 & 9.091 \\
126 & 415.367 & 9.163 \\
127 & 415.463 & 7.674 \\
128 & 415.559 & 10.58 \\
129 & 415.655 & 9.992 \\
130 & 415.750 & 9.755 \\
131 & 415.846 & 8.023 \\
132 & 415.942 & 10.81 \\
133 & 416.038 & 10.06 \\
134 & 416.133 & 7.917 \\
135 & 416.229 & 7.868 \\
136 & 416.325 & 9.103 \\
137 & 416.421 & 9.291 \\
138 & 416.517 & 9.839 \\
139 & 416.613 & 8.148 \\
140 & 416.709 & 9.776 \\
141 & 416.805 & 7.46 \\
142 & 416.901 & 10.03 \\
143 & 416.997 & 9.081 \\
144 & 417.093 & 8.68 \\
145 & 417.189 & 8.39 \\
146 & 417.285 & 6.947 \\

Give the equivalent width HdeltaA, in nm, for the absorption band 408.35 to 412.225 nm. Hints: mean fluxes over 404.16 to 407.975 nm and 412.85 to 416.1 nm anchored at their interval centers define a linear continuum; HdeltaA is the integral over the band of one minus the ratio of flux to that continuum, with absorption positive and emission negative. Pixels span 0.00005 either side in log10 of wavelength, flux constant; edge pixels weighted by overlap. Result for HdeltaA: 0.49 nm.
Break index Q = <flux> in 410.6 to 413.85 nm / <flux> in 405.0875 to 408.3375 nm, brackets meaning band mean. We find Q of 0.9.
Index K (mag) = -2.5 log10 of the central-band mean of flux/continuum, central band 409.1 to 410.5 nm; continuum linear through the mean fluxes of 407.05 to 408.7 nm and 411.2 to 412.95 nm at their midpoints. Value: 0.16 mag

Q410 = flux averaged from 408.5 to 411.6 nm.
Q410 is 8.1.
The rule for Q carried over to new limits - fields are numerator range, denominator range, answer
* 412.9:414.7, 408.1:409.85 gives 1.05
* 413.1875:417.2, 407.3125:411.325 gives 1.08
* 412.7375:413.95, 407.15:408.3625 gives 1.01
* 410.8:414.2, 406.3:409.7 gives 0.96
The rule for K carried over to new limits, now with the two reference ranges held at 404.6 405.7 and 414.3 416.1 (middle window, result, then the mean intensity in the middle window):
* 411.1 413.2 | 0.10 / 8.45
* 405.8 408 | 0.06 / 8.92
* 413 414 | 0.02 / 9.09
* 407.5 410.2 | 0.08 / 8.68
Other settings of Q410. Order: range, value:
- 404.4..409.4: 9.2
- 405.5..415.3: 8.65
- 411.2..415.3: 8.82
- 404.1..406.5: 9.29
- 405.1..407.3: 9.07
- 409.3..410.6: 6.95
